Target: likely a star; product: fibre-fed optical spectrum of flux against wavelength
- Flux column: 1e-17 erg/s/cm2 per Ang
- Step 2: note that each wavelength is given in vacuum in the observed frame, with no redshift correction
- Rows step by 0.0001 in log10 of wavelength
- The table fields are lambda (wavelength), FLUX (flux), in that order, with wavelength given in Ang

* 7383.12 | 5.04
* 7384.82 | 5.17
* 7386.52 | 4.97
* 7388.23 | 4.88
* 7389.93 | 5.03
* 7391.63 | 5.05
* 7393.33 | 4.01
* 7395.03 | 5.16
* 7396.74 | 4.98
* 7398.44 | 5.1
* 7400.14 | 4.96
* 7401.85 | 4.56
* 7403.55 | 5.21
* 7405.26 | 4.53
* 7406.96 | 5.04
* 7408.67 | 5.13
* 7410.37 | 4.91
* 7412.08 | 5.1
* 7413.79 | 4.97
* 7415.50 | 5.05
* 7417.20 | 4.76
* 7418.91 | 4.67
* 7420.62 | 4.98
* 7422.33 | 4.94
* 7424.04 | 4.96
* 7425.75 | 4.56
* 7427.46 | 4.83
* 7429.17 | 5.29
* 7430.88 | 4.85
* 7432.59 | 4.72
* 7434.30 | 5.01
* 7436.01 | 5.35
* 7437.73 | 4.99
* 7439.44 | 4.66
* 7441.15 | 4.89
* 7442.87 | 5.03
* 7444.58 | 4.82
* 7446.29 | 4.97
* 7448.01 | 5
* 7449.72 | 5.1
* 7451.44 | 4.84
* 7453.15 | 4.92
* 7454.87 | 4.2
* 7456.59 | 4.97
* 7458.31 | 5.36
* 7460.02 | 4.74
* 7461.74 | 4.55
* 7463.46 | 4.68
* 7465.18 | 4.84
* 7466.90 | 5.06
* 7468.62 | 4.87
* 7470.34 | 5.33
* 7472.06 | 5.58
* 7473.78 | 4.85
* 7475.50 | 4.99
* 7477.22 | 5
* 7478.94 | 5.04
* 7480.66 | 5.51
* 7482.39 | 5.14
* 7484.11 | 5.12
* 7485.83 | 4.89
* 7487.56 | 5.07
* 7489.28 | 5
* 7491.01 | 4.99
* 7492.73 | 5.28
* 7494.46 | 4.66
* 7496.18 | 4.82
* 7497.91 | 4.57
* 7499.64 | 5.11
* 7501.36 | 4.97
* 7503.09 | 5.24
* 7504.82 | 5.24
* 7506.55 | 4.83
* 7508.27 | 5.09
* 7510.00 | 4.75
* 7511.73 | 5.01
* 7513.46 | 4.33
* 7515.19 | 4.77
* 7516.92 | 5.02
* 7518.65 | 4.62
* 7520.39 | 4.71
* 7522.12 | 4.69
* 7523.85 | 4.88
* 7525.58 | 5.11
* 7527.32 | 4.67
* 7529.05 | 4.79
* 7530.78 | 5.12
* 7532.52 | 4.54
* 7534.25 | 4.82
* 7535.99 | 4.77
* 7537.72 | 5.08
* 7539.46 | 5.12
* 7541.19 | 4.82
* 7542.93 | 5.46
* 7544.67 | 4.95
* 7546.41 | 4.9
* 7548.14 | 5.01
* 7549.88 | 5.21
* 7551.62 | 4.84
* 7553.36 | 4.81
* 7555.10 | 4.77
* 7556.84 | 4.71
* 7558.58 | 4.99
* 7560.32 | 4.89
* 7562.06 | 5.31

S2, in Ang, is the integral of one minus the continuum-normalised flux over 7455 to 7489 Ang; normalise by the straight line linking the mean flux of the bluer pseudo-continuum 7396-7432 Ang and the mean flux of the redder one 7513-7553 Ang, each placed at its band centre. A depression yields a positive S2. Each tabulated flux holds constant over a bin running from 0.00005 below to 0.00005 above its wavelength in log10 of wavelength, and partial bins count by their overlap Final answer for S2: -0.8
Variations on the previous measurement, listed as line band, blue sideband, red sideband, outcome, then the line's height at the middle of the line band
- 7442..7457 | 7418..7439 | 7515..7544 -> 0.1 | 4.91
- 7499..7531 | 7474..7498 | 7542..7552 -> 1.0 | 5.04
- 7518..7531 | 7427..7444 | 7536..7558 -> 0.4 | 4.97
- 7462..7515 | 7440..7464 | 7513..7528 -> -1.9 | 4.81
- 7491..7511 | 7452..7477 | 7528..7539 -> -0.3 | 4.89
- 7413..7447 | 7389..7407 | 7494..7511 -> -0.2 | 4.89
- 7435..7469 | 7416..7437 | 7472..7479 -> 0.6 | 4.98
